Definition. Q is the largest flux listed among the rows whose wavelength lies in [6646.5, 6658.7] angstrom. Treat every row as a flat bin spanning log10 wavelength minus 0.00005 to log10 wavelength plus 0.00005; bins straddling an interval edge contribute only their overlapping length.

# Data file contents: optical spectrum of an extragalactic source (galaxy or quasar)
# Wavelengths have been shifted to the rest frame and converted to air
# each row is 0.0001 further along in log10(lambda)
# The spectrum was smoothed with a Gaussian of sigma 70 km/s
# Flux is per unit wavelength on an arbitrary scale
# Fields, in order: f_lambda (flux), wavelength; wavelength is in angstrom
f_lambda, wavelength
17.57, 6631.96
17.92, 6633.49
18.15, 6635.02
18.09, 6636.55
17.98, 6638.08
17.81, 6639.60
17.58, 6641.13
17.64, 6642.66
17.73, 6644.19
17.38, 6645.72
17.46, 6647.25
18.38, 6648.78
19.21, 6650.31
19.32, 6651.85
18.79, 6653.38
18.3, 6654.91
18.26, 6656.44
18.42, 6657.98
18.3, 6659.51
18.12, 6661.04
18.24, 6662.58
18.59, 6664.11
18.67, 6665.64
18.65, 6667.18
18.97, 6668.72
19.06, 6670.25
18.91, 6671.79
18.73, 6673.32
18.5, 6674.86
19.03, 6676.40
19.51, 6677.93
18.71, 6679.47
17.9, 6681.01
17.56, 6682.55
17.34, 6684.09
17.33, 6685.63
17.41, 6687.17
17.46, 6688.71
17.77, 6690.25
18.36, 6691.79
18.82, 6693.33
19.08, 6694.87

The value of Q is 19.32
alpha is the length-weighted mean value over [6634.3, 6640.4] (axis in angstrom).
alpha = 18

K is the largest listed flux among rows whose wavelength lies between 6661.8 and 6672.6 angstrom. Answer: 19.06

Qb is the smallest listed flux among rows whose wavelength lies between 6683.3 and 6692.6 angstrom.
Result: 17.33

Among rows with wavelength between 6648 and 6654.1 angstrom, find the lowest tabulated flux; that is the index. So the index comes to 18.38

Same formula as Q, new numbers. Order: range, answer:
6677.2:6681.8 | 19.51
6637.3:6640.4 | 17.98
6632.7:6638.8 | 18.15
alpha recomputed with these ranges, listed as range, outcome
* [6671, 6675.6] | 18.7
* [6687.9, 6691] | 17.6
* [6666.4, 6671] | 18.9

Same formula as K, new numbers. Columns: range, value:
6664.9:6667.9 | 18.67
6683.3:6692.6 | 18.36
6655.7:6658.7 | 18.42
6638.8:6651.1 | 19.21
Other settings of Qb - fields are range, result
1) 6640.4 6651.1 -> 17.38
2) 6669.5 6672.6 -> 18.91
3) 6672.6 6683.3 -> 17.56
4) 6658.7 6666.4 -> 18.12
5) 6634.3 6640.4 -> 17.81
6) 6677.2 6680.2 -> 18.71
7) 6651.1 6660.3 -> 18.26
